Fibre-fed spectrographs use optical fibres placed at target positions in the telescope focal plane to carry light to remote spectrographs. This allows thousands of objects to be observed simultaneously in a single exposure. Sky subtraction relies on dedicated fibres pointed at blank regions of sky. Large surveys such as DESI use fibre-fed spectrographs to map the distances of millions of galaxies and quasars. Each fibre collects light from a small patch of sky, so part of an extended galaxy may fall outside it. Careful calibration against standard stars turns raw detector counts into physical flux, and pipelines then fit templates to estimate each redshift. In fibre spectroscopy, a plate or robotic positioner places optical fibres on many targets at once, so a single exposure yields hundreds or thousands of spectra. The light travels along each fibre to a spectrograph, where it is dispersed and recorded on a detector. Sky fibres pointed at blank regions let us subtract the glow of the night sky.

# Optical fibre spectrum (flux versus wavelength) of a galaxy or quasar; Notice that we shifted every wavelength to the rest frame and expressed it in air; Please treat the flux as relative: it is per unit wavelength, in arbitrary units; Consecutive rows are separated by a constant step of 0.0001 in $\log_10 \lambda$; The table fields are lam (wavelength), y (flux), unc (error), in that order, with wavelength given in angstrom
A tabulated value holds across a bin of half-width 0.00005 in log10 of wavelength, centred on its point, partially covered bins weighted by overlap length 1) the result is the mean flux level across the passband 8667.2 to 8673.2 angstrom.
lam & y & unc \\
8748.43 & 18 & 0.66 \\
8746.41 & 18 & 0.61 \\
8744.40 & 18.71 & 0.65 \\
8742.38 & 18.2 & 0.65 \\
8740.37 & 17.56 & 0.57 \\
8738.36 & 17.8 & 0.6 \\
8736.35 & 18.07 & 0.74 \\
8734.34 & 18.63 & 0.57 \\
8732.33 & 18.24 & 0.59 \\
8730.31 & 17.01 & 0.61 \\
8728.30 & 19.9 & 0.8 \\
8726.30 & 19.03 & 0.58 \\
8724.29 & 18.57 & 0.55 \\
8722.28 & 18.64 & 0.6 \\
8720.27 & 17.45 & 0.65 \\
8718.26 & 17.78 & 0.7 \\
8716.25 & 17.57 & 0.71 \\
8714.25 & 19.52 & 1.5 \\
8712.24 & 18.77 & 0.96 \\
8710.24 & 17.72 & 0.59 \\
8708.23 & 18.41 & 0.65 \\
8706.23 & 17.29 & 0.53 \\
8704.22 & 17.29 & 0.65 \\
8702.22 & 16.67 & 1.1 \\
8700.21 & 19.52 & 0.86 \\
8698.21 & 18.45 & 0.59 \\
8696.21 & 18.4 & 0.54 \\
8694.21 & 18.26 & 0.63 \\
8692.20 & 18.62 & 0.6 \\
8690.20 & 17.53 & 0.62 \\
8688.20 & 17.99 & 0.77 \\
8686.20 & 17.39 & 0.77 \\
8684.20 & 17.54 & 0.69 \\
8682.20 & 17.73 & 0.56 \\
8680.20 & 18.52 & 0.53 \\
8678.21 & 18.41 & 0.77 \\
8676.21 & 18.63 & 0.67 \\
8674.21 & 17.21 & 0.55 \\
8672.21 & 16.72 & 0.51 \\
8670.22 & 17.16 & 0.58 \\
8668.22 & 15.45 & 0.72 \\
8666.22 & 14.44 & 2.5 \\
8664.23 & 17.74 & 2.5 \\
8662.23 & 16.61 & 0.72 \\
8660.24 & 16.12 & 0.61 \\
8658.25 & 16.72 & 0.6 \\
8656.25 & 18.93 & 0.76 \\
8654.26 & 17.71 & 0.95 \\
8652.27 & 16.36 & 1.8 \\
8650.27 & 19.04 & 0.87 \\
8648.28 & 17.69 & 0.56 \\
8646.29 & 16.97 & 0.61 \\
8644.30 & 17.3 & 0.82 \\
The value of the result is 16.4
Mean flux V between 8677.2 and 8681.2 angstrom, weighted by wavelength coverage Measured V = 18.5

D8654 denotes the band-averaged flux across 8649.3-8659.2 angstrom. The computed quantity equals 17.7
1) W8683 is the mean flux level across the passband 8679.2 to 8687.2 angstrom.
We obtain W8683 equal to 17.8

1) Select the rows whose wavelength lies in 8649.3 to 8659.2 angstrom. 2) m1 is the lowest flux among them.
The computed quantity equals 16.36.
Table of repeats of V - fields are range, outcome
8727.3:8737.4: 18.4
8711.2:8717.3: 18.6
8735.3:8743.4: 17.9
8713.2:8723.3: 18.2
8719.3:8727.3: 18.4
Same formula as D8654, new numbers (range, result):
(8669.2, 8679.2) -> 17.6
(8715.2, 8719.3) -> 17.7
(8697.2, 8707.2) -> 17.8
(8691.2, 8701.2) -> 18.6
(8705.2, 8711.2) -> 17.8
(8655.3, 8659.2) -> 17.8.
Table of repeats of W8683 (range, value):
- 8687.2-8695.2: 18.1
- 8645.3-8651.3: 17.9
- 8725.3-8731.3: 18.7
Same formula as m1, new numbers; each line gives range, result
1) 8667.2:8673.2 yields 15.45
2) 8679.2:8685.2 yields 17.54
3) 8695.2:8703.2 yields 16.67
